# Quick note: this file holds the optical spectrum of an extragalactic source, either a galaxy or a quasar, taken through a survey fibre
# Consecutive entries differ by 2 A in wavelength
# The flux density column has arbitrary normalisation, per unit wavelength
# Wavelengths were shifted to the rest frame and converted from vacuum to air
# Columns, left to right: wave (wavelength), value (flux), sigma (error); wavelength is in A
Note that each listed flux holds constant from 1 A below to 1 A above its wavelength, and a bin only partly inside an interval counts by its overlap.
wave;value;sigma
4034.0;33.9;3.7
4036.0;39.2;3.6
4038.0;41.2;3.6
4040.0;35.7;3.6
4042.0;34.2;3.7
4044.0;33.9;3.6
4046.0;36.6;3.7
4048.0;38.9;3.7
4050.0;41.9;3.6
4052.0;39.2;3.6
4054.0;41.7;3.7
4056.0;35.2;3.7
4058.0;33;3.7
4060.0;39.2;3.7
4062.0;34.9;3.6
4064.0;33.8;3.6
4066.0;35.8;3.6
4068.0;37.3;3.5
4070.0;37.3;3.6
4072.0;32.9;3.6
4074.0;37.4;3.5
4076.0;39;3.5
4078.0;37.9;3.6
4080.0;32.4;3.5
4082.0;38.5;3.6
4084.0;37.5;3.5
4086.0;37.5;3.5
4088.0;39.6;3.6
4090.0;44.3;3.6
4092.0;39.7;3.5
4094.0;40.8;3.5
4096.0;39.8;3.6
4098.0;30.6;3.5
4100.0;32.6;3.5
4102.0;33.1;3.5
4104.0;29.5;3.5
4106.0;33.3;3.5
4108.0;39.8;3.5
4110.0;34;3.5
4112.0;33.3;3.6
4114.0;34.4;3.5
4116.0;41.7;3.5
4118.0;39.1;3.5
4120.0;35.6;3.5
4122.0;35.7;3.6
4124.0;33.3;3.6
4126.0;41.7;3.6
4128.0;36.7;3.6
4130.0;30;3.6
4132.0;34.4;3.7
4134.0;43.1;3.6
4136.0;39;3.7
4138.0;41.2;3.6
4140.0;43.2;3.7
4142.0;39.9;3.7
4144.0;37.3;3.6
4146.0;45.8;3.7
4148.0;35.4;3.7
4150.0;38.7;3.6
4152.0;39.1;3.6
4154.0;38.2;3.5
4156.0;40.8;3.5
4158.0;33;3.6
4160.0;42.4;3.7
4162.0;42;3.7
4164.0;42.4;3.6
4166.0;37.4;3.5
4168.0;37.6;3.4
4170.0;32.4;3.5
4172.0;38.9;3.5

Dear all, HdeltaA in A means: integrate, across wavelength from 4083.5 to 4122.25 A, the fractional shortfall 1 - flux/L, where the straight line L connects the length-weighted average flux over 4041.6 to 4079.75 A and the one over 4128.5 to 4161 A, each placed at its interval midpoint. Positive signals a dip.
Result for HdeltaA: 1.2 A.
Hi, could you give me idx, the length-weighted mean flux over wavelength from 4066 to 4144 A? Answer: 37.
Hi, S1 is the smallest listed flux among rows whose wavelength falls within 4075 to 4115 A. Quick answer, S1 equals 29.5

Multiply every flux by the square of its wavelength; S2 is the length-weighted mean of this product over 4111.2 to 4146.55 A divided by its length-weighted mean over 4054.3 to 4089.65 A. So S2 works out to 1.07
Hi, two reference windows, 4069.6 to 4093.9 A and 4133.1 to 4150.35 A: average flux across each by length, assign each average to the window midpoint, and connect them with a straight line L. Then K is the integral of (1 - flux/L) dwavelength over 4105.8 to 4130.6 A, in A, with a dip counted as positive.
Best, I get 2.0 A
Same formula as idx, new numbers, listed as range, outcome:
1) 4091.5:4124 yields 35.7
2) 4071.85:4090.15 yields 37.6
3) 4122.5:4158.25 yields 38.5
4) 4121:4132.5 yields 35.3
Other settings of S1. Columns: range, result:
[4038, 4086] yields 32.4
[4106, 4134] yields 30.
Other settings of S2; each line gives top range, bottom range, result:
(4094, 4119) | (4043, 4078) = 0.98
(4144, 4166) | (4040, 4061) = 1.12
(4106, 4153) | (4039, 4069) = 1.07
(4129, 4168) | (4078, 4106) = 1.10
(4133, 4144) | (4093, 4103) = 1.18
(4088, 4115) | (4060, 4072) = 1.02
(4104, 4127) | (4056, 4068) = 1.05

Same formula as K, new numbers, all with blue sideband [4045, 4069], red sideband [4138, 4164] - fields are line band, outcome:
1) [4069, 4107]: 1.6 A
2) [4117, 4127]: 0.5 A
